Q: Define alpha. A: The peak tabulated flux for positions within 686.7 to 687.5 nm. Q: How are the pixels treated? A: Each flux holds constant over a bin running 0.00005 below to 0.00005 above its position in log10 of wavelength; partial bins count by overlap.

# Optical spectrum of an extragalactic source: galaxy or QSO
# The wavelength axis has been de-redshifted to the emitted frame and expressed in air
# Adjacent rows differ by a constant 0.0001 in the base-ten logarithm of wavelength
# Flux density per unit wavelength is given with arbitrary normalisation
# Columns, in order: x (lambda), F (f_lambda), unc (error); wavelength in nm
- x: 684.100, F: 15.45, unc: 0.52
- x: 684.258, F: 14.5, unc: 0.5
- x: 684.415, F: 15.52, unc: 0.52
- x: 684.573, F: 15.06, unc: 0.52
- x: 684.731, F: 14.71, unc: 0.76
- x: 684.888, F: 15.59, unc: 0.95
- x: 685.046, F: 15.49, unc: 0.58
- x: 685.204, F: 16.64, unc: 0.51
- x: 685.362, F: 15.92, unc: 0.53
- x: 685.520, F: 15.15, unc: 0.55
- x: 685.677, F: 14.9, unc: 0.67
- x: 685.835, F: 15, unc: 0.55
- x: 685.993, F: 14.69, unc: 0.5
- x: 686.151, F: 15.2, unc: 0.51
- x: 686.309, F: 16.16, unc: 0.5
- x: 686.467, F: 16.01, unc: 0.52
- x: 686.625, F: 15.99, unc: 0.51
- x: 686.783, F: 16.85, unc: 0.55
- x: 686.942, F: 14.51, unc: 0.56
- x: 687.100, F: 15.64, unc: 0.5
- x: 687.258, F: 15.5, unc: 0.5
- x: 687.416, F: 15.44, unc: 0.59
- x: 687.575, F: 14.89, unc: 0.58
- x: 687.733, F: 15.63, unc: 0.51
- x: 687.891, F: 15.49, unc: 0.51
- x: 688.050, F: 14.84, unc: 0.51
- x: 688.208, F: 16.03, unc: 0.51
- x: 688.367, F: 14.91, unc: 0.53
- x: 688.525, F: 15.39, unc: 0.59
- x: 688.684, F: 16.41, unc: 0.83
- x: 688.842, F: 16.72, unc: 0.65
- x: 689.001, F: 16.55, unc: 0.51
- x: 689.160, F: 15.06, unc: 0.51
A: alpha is 16.85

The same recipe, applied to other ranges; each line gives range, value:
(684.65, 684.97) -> 15.59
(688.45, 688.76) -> 16.41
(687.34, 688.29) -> 16.03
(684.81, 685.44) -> 16.64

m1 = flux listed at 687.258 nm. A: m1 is 15.5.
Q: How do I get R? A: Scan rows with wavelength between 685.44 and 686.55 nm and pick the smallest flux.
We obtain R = 14.69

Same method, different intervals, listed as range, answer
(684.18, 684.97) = 14.5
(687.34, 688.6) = 14.84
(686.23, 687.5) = 14.51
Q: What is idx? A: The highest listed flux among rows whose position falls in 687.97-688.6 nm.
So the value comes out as 16.03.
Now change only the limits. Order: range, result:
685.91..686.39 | 16.16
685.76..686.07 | 15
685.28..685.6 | 15.92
